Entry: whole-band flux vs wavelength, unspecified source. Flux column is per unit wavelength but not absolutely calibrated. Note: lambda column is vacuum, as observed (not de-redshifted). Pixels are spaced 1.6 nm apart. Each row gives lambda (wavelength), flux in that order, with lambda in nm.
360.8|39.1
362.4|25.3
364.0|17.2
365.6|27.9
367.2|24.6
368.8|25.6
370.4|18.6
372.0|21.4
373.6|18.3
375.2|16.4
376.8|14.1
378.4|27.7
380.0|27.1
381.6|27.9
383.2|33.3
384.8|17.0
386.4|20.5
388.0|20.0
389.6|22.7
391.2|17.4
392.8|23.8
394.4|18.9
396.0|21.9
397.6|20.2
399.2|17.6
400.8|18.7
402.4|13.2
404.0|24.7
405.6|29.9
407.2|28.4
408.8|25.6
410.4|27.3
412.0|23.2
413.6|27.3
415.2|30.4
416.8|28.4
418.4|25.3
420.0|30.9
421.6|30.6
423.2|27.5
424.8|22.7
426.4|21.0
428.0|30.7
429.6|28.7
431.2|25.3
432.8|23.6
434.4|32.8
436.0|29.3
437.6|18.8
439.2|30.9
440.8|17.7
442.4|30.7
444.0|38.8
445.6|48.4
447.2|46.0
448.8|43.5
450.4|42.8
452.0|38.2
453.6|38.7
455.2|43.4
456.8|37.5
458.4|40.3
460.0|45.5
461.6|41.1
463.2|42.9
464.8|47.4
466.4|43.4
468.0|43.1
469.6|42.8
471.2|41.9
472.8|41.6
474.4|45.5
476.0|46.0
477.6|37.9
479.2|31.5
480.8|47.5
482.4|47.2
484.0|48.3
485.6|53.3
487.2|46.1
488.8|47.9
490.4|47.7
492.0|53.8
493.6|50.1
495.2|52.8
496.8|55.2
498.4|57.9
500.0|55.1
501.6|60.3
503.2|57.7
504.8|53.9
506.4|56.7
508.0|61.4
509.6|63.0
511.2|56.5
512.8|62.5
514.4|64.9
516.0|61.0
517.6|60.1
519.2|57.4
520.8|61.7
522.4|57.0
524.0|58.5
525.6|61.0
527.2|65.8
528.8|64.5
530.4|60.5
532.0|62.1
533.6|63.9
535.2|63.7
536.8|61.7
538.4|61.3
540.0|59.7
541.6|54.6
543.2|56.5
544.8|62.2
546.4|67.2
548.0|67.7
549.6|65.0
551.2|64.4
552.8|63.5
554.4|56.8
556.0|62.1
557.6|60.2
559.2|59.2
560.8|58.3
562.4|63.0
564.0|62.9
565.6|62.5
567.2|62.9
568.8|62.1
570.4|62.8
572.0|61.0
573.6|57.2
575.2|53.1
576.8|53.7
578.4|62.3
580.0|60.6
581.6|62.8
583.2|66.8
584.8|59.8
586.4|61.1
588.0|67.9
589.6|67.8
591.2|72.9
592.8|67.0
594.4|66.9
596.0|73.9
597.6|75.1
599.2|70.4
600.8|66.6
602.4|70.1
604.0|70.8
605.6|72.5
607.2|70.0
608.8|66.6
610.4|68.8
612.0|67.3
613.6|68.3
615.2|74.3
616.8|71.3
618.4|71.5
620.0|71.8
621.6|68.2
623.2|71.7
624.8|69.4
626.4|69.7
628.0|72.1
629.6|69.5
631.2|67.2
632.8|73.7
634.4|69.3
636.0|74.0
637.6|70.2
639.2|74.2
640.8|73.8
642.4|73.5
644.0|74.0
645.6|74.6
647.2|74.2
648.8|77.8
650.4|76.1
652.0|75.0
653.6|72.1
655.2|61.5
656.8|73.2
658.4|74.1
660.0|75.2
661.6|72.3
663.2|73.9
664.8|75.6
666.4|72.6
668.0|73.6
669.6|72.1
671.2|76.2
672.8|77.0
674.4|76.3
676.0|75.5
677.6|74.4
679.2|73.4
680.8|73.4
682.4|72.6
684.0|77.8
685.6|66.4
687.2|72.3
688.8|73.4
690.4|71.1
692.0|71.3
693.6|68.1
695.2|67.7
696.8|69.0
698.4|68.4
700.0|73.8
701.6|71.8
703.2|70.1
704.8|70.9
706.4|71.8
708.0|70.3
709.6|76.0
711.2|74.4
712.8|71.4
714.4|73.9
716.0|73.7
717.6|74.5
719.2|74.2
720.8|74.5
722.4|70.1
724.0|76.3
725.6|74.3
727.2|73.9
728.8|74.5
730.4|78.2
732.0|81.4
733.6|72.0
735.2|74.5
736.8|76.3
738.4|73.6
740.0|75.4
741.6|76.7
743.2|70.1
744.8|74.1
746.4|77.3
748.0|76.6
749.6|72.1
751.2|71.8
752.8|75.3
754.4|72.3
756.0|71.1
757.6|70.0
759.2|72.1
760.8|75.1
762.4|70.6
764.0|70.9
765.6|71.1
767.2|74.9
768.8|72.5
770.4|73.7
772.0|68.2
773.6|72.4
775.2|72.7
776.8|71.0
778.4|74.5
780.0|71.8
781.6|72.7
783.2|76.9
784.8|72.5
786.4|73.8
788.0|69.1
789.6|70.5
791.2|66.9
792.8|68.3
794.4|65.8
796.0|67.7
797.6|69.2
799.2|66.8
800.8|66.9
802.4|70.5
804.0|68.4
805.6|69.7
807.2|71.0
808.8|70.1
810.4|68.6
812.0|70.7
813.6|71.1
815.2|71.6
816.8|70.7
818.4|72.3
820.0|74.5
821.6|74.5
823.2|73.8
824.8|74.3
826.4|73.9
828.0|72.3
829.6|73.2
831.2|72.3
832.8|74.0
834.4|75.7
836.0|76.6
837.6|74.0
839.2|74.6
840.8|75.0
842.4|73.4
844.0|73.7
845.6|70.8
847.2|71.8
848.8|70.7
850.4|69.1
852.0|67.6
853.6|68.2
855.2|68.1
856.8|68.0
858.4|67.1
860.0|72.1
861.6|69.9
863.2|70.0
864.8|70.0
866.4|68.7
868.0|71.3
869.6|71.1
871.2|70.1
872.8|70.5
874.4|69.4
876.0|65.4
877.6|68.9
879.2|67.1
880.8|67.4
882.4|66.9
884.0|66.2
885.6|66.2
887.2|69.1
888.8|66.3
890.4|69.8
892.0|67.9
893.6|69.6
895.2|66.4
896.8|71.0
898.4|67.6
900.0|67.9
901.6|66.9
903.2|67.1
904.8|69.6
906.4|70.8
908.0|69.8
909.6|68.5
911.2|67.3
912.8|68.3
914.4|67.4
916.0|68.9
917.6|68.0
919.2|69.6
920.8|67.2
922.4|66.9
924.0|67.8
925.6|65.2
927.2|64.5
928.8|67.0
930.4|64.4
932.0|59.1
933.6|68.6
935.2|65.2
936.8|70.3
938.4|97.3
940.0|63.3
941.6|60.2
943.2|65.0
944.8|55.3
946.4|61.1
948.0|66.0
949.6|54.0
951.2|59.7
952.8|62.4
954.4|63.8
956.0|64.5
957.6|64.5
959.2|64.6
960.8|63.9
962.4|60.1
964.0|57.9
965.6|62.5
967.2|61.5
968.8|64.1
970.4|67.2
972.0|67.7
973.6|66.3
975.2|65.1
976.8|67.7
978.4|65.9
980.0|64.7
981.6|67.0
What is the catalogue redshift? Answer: 0.11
